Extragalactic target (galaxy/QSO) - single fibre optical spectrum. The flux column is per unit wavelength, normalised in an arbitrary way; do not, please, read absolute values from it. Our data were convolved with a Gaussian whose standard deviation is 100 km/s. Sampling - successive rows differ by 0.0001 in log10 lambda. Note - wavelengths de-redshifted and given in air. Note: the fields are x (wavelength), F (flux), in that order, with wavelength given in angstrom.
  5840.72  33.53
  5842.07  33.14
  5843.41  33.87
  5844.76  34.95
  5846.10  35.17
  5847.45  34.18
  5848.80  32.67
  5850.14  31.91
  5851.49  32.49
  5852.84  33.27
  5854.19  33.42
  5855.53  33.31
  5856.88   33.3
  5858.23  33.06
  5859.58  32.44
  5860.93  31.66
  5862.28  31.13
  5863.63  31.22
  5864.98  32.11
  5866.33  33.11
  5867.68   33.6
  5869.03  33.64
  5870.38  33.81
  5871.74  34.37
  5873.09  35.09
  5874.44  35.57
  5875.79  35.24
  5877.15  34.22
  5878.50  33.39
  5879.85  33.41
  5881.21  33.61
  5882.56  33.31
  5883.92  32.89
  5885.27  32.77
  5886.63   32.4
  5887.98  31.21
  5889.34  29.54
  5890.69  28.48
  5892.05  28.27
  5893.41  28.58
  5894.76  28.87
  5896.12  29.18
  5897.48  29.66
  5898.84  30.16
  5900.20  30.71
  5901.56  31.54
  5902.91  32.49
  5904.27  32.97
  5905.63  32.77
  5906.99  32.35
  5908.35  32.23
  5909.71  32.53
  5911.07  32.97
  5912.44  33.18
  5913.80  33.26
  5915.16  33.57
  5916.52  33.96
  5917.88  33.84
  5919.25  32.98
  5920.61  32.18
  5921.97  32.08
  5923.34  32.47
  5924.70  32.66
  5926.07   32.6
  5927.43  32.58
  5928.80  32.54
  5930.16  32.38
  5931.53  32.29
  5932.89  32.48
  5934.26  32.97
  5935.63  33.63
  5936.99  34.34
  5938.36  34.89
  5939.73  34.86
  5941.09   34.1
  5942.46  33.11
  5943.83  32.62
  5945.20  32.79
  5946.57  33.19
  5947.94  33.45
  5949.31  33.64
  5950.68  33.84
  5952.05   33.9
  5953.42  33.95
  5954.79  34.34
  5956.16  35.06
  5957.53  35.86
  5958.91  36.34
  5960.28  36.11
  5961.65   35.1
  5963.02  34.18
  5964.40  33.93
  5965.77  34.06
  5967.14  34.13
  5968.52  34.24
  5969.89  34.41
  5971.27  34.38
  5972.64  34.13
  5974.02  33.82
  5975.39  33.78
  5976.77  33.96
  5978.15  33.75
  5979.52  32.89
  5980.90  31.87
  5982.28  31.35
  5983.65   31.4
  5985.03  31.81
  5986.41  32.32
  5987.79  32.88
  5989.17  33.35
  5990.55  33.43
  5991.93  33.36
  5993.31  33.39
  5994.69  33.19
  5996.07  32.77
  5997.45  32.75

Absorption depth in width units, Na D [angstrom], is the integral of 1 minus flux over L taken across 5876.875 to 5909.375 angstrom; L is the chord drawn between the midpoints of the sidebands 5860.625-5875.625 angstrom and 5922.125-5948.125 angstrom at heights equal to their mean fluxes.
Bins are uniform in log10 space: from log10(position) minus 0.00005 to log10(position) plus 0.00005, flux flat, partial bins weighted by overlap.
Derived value 1.8 angstrom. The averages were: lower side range 33.3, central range 31.4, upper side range 33.1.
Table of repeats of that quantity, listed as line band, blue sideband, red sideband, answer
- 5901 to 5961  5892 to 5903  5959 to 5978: -2.56 angstrom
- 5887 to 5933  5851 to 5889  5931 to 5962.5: 2.57 angstrom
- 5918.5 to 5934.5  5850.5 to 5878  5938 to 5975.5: 0.66 angstrom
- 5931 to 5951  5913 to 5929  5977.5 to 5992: -0.42 angstrom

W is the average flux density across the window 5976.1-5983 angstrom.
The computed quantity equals 32.8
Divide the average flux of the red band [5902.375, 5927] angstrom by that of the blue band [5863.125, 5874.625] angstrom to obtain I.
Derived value 1.0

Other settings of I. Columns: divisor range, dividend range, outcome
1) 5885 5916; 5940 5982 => 1.09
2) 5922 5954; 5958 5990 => 1.01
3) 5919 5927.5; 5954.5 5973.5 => 1.07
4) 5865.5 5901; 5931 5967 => 1.06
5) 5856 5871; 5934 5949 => 1.03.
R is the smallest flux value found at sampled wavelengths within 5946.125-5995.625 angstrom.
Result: 31.35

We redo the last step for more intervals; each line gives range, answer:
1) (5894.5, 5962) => 28.87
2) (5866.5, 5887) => 32.4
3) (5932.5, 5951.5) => 32.48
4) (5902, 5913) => 32.23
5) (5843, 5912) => 28.27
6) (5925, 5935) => 32.29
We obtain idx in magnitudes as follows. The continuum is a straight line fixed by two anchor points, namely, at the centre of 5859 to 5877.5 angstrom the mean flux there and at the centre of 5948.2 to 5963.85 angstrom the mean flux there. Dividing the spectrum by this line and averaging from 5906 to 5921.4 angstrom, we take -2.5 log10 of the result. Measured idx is 0.03 mag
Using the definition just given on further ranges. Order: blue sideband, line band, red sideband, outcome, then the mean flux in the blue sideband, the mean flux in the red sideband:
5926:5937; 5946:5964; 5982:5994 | -0.058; 32.8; 32.6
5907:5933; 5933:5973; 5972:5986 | -0.044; 32.8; 32.9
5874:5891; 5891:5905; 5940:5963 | 0.101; 32.8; 34.2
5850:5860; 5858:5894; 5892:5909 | -0.018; 33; 30.8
